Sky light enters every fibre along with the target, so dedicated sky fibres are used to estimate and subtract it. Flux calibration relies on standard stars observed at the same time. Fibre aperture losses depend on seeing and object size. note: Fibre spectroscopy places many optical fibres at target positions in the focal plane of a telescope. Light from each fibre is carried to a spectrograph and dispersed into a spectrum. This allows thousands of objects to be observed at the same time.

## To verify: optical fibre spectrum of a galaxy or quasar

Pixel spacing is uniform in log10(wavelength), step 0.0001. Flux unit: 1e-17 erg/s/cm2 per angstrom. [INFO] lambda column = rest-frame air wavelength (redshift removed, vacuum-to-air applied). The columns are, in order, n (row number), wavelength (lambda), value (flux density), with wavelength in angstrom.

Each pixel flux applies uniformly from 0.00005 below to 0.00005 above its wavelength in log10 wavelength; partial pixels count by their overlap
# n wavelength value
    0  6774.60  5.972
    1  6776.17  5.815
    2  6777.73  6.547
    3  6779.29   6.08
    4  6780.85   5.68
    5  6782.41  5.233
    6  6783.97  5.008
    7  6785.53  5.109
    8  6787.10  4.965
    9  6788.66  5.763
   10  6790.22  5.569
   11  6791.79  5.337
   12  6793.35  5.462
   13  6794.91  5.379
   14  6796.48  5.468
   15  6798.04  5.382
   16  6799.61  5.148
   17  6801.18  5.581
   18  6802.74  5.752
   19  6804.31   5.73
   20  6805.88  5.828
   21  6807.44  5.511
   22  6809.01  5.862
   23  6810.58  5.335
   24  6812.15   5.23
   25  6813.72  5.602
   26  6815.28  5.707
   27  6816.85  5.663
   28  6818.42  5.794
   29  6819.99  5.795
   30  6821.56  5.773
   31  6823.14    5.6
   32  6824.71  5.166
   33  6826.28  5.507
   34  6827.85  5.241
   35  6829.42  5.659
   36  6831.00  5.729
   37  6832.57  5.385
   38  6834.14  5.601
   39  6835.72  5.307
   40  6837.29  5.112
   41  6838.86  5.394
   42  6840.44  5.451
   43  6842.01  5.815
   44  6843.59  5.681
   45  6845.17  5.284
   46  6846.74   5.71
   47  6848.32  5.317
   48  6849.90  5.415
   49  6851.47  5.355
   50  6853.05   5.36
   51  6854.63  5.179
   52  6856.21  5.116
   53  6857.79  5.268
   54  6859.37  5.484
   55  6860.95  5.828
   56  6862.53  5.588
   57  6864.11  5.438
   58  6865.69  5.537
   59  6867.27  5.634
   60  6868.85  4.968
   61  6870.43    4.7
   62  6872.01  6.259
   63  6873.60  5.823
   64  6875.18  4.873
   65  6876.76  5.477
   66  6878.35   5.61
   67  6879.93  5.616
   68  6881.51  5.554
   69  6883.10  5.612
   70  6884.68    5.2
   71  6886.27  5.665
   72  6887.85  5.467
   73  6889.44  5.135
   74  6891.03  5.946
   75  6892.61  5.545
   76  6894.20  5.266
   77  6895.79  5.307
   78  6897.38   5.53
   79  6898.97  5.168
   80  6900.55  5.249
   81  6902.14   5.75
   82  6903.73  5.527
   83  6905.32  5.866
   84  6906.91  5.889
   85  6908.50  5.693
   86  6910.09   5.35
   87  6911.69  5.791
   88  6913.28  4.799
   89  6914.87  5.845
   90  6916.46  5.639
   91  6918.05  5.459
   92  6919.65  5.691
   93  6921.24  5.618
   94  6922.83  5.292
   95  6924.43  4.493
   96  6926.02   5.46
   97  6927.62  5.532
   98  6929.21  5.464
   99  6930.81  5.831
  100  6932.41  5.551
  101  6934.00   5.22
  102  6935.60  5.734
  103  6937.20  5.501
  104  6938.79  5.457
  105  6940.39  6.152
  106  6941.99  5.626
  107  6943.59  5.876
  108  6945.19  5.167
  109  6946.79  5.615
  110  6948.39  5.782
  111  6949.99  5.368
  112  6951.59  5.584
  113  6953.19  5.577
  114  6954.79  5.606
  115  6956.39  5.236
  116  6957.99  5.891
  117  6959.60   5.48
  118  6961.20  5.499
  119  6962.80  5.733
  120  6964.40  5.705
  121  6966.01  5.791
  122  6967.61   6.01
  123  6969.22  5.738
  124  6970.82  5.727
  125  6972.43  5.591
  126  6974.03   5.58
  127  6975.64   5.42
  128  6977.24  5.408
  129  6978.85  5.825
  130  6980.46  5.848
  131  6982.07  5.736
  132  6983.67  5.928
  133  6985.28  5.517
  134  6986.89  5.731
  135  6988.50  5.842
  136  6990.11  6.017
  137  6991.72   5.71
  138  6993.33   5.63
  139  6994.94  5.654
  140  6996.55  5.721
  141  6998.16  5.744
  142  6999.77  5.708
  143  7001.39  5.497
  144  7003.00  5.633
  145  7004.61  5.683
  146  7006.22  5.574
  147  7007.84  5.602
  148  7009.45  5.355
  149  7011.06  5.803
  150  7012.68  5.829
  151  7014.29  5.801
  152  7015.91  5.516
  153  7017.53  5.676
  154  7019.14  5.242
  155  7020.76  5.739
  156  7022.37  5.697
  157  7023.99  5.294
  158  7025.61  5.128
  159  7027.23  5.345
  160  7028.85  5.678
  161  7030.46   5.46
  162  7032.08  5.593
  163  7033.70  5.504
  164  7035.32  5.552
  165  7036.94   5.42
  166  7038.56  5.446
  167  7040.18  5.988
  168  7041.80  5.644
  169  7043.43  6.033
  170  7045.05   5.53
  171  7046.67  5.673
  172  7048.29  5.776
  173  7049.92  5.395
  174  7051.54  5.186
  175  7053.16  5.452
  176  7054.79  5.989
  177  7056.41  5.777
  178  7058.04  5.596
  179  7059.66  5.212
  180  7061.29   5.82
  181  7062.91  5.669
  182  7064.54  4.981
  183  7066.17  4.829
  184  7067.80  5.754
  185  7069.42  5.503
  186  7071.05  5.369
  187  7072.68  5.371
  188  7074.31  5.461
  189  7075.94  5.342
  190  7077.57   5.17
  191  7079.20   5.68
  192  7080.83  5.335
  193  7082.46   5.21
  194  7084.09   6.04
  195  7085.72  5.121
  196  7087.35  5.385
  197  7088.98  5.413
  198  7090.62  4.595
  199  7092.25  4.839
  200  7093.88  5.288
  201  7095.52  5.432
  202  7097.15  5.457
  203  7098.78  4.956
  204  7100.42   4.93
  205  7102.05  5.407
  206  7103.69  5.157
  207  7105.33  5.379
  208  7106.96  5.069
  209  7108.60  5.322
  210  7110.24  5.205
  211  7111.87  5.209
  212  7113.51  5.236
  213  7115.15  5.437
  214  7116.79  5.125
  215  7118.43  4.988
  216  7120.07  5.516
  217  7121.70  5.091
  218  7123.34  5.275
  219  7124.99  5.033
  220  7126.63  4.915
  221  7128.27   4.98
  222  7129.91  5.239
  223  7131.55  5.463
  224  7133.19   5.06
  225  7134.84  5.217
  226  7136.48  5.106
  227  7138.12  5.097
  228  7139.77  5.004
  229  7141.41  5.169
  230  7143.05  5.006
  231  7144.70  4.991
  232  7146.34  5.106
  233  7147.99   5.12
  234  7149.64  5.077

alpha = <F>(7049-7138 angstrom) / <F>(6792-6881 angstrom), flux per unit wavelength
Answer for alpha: 0.96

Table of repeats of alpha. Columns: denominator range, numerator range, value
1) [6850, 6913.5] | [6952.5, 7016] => 1.04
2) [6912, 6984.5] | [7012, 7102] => 0.98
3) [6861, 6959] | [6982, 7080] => 1.01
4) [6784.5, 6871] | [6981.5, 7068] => 1.02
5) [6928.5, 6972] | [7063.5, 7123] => 0.94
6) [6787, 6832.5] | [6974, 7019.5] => 1.02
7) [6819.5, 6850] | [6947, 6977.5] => 1.02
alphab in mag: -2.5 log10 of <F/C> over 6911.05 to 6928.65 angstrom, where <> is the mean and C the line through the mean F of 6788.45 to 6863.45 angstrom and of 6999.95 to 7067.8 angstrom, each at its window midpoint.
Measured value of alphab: 0.02 mag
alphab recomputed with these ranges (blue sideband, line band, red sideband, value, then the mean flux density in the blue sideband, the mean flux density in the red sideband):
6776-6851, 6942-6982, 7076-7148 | -0.05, 5.53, 5.2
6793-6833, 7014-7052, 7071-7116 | -0.04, 5.55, 5.28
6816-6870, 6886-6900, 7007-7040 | 0.01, 5.47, 5.54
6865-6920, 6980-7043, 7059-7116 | -0.05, 5.5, 5.3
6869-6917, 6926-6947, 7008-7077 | -0.02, 5.5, 5.53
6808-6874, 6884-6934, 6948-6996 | 0.02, 5.49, 5.67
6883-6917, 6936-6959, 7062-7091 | -0.03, 5.51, 5.36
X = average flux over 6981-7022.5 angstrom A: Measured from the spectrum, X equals 5.68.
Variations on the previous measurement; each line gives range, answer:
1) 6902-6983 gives 5.59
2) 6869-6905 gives 5.46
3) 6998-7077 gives 5.55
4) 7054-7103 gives 5.36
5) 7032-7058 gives 5.62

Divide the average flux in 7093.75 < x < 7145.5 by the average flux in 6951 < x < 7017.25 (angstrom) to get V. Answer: 0.9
